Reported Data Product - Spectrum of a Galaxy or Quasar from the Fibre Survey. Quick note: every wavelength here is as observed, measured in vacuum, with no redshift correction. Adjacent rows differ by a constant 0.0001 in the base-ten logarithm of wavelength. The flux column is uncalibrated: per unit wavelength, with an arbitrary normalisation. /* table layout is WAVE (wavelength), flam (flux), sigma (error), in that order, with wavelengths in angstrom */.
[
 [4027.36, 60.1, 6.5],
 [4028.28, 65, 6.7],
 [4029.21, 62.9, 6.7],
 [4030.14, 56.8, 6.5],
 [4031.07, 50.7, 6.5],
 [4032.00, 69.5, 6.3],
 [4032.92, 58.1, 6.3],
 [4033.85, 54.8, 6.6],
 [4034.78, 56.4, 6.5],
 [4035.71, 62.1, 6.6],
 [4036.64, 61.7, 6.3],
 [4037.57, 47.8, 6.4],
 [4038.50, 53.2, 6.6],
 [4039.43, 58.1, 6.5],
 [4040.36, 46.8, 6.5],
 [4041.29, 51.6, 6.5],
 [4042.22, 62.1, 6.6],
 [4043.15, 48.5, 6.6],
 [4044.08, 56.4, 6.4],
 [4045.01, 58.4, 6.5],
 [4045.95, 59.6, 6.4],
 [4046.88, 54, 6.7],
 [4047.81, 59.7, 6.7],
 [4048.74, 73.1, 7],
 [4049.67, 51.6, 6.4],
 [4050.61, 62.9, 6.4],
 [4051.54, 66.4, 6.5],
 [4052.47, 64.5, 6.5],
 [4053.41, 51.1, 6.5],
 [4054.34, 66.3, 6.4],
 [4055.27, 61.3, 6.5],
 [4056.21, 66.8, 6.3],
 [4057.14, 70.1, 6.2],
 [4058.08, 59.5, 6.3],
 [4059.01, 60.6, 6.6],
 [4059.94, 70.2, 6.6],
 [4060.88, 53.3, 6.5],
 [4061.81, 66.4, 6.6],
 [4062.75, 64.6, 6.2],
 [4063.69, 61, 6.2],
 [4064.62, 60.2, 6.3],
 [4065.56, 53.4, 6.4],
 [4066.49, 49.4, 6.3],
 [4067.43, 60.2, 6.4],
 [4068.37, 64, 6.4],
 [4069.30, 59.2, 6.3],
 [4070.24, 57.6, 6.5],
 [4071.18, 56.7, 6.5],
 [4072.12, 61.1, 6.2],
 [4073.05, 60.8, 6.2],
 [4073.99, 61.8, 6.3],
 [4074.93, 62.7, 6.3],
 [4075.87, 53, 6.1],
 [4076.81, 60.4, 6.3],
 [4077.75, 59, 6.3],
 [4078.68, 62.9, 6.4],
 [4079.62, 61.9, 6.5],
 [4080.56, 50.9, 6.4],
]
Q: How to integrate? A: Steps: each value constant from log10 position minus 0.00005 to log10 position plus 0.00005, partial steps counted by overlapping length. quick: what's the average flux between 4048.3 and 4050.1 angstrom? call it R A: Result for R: 62.5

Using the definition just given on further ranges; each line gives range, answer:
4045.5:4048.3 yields 58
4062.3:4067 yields 57.7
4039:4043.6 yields 53.4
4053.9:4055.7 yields 63.9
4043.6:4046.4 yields 57.9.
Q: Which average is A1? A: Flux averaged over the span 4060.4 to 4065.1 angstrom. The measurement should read 61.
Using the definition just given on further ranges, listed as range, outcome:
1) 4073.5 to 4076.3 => 59.1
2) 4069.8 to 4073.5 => 59.1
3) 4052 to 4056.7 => 62.1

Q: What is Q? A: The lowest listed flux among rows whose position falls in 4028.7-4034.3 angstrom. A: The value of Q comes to 50.7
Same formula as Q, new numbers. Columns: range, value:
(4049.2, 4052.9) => 51.6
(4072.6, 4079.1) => 53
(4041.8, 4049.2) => 48.5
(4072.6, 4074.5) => 60.8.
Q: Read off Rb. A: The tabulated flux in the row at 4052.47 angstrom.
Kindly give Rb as 64.5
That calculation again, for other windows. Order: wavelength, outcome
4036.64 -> 61.7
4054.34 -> 66.3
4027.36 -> 60.1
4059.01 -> 60.6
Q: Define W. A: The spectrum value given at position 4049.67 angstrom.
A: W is 51.6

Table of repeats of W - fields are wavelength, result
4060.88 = 53.3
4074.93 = 62.7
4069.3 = 59.2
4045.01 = 58.4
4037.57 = 47.8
